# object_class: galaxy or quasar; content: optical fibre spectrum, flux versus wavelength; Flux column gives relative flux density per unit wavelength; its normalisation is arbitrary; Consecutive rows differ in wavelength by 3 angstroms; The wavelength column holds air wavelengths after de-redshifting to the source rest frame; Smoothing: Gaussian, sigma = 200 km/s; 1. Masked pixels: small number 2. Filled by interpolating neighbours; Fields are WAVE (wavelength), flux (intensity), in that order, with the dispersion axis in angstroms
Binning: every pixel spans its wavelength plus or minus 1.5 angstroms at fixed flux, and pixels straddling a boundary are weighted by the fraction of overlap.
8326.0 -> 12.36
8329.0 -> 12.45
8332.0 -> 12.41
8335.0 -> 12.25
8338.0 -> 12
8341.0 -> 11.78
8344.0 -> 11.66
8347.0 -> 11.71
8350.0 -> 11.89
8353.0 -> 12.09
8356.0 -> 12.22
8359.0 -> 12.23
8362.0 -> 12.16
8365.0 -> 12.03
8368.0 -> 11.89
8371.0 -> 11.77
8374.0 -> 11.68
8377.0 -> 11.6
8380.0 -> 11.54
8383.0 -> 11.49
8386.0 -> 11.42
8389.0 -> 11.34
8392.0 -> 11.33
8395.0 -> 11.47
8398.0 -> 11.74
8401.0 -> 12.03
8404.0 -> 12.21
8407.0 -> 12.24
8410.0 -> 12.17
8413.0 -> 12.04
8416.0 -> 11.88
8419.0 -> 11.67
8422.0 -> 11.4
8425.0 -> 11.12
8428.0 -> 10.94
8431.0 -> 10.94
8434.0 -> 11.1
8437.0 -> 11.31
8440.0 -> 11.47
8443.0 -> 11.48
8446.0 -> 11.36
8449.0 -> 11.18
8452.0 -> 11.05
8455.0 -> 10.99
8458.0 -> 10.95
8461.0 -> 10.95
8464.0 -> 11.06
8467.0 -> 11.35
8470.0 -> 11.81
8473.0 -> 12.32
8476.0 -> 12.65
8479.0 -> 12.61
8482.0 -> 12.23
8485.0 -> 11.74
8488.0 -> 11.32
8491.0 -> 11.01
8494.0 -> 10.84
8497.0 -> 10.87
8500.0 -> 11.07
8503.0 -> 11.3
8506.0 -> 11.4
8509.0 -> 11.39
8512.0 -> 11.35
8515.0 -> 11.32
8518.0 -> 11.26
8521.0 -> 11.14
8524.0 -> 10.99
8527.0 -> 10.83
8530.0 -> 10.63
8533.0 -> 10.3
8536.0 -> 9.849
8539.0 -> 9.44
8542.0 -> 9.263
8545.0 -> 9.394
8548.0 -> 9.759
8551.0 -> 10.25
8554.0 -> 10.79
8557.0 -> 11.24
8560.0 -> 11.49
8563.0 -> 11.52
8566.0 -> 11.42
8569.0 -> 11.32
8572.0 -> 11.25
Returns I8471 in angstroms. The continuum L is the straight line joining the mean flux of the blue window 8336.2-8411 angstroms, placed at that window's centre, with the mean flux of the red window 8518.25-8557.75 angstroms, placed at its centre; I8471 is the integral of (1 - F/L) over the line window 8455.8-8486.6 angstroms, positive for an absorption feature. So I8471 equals -2.3 angstroms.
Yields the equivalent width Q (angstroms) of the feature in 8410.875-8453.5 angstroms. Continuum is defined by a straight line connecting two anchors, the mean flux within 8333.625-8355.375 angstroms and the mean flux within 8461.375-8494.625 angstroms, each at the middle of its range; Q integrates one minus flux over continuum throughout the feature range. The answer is 1.5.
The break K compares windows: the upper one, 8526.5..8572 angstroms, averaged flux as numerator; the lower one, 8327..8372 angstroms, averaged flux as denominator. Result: 0.9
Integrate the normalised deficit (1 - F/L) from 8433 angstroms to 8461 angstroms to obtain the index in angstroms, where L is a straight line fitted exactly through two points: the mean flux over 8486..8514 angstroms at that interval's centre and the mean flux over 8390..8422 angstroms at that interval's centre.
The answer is 0.9 angstroms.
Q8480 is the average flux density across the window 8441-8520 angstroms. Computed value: 11.4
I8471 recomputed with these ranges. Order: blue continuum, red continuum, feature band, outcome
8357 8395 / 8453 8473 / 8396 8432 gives -0.60 angstroms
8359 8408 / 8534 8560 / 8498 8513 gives -1.10 angstroms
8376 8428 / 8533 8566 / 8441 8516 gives -3.03 angstroms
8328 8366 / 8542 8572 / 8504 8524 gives -0.49 angstroms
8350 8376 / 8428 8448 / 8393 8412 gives -0.59 angstroms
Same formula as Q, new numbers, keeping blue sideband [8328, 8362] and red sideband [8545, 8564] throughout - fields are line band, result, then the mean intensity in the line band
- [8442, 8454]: 0.16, 11.2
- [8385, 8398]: 0.37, 11.4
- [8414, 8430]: 0.22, 11.4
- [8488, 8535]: -0.24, 11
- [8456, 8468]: 0.26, 11.1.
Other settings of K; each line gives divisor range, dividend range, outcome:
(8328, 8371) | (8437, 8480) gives 0.95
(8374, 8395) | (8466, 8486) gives 1.06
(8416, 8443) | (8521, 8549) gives 0.90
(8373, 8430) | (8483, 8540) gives 0.94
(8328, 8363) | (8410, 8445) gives 0.95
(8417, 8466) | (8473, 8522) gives 1.03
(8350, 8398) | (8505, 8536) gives 0.94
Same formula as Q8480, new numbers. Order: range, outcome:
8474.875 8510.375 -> 11.5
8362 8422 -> 11.8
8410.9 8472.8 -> 11.3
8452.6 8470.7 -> 11.2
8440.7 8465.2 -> 11.1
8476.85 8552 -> 10.9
